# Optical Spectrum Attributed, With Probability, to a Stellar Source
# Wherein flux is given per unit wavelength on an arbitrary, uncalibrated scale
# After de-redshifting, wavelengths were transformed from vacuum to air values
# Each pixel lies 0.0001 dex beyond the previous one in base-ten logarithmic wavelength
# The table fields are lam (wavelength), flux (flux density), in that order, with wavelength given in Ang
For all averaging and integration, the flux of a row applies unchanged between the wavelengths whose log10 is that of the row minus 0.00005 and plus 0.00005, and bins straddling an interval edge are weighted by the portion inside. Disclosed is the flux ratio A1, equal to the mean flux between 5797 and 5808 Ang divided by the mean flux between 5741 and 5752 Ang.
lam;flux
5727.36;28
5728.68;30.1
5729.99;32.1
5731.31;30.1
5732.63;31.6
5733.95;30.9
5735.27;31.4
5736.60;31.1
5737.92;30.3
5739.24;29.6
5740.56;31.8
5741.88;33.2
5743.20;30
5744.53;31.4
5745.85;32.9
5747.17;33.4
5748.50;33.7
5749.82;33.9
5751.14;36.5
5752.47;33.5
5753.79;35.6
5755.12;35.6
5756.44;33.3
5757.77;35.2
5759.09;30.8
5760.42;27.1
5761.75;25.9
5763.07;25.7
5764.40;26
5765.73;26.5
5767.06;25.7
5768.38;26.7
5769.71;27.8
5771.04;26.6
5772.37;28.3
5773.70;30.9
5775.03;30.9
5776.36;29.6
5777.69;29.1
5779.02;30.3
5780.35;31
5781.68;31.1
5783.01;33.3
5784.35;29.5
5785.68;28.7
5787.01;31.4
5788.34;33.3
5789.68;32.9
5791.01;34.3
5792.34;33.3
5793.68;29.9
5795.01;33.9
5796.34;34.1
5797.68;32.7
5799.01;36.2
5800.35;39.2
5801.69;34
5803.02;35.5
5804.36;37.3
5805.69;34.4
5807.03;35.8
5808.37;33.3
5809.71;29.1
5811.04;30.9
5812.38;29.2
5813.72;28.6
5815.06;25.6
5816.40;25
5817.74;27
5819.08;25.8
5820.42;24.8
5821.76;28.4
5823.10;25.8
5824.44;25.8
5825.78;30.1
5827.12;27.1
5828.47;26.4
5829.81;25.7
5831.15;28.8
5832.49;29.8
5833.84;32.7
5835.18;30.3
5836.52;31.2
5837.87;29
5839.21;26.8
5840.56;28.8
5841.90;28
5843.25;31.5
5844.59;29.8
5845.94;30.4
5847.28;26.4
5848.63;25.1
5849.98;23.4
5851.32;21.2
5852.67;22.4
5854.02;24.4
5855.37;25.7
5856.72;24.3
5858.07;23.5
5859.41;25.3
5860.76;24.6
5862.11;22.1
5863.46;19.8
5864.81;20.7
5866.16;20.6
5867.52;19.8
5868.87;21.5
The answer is 1.07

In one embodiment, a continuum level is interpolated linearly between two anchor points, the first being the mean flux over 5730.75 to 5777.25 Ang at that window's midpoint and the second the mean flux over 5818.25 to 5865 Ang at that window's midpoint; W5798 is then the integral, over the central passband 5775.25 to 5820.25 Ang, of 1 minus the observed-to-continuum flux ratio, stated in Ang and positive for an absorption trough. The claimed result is -4.7 Ang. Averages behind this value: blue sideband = 30.7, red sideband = 26.5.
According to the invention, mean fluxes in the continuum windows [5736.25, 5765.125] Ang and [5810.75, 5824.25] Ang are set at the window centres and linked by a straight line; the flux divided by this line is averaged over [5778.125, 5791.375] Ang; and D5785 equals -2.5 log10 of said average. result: -0.08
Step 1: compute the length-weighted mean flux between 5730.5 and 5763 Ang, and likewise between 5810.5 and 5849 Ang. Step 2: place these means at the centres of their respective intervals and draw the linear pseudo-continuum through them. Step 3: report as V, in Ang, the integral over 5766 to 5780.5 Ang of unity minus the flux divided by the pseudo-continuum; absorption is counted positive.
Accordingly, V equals 1.0 Ang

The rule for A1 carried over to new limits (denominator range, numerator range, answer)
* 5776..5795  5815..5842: 0.89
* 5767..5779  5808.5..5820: 0.97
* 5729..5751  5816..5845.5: 0.89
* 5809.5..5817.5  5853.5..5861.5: 0.88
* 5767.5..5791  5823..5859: 0.90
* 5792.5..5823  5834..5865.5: 0.83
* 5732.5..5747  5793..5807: 1.11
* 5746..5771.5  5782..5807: 1.10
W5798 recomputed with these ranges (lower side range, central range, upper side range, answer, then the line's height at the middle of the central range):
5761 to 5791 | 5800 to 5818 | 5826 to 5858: -2.2 Ang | 28.3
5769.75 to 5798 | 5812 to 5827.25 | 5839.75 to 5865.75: 0.6 Ang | 28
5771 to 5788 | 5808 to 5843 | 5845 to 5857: -1.9 Ang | 26.8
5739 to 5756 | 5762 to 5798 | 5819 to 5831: 0.5 Ang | 30.6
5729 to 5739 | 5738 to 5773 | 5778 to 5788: 0.3 Ang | 30.9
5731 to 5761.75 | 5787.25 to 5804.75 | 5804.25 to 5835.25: -2.5 Ang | 30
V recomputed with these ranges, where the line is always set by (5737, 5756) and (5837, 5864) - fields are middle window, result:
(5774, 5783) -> 0.0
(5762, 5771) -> 1.5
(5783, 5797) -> -1.1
